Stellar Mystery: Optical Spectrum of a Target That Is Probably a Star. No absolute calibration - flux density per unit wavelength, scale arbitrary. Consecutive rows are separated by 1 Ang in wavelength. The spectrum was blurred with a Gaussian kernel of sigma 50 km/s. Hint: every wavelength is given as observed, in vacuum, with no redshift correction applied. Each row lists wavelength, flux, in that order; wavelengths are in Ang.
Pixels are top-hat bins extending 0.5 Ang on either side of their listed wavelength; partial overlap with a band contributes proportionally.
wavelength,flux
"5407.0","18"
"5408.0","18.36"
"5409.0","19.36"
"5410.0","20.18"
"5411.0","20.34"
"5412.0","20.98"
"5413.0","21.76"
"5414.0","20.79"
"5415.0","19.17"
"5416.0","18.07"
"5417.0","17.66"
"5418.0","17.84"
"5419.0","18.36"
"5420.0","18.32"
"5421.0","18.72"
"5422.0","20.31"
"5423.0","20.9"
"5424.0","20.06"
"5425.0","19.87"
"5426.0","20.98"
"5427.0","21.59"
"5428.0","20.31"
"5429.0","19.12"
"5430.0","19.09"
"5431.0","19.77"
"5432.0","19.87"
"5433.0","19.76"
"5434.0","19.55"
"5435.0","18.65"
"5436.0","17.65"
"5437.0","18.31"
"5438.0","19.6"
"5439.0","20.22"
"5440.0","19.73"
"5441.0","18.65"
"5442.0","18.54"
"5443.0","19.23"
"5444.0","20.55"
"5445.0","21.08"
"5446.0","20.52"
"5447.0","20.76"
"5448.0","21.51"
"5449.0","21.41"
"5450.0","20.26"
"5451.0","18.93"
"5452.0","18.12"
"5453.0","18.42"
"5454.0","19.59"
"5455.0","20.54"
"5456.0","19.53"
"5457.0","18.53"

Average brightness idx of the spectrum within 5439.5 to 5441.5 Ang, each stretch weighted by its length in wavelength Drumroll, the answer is 19.2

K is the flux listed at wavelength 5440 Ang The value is 19.73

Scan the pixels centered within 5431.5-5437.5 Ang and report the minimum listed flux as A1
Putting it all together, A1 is 17.65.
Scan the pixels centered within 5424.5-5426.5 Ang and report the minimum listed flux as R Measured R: 19.87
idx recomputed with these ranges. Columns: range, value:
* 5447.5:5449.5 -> 21.5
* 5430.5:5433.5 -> 19.8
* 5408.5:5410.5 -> 19.8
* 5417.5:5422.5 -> 18.7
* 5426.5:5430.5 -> 20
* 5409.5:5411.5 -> 20.3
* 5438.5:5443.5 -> 19.3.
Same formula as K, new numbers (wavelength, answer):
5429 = 19.12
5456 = 19.53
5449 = 21.41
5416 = 18.07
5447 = 20.76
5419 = 18.36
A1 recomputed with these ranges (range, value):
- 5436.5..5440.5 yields 18.31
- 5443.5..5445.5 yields 20.55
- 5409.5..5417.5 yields 17.66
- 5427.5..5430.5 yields 19.09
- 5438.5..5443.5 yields 18.54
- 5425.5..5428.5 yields 20.31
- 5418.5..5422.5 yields 18.32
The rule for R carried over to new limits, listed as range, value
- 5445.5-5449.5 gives 20.52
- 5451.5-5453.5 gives 18.12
